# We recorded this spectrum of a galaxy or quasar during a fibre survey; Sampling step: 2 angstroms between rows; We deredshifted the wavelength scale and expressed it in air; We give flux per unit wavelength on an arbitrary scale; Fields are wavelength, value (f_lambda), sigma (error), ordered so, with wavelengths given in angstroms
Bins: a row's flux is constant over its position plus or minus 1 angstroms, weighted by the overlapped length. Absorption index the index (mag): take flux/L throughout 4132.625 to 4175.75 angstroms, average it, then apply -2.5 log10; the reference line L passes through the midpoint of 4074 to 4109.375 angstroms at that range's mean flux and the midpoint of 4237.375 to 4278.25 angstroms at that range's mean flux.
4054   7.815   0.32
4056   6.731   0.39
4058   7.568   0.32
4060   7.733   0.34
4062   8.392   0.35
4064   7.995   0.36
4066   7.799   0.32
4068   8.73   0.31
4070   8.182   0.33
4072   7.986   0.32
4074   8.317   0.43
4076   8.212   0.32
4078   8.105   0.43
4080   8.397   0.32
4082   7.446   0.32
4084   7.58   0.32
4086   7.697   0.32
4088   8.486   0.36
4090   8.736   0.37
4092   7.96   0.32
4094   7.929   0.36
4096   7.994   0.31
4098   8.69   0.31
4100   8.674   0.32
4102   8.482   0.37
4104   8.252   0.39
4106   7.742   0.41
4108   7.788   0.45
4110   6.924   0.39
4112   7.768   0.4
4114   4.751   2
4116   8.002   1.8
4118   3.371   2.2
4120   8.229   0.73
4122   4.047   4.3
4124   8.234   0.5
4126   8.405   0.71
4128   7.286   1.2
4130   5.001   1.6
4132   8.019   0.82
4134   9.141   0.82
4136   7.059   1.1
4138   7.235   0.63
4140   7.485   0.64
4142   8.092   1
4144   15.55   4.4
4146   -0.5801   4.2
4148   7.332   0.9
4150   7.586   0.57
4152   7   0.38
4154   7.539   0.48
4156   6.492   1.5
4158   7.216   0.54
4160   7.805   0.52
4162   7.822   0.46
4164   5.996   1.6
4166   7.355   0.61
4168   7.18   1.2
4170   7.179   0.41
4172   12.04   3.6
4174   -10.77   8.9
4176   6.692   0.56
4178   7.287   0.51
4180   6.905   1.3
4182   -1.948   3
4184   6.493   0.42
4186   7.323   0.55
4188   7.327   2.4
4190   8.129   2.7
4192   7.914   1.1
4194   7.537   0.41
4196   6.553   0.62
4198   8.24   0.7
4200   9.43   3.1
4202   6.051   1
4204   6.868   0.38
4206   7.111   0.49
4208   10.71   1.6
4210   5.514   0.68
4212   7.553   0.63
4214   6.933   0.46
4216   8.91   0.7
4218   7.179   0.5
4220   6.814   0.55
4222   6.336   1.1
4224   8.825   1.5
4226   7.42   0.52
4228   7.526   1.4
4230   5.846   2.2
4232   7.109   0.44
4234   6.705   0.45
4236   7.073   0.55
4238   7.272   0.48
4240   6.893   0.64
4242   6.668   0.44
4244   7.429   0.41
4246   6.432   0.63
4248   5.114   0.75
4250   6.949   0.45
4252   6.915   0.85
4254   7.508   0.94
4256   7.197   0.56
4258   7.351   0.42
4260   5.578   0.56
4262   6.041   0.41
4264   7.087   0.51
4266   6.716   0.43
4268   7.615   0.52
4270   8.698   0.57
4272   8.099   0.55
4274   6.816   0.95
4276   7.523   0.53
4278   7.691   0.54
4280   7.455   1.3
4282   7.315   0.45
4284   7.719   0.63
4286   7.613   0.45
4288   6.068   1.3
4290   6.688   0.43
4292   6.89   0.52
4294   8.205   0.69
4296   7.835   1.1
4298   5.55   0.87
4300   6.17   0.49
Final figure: 0.14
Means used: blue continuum 8.12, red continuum 7.01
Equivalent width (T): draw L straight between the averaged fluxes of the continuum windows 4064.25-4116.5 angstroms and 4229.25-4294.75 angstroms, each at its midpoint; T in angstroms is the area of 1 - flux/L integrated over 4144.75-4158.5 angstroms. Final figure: 2.5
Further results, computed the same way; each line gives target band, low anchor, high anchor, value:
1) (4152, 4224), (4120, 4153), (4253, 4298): 5.7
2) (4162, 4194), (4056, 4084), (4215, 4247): 7.0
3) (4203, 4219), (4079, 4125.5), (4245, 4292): -0.8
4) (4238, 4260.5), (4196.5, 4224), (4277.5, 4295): 1.9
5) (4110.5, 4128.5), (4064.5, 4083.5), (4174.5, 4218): 2.3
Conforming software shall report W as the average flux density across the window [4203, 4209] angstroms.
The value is 8.23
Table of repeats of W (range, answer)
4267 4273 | 8.14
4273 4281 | 7.37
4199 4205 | 7.45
